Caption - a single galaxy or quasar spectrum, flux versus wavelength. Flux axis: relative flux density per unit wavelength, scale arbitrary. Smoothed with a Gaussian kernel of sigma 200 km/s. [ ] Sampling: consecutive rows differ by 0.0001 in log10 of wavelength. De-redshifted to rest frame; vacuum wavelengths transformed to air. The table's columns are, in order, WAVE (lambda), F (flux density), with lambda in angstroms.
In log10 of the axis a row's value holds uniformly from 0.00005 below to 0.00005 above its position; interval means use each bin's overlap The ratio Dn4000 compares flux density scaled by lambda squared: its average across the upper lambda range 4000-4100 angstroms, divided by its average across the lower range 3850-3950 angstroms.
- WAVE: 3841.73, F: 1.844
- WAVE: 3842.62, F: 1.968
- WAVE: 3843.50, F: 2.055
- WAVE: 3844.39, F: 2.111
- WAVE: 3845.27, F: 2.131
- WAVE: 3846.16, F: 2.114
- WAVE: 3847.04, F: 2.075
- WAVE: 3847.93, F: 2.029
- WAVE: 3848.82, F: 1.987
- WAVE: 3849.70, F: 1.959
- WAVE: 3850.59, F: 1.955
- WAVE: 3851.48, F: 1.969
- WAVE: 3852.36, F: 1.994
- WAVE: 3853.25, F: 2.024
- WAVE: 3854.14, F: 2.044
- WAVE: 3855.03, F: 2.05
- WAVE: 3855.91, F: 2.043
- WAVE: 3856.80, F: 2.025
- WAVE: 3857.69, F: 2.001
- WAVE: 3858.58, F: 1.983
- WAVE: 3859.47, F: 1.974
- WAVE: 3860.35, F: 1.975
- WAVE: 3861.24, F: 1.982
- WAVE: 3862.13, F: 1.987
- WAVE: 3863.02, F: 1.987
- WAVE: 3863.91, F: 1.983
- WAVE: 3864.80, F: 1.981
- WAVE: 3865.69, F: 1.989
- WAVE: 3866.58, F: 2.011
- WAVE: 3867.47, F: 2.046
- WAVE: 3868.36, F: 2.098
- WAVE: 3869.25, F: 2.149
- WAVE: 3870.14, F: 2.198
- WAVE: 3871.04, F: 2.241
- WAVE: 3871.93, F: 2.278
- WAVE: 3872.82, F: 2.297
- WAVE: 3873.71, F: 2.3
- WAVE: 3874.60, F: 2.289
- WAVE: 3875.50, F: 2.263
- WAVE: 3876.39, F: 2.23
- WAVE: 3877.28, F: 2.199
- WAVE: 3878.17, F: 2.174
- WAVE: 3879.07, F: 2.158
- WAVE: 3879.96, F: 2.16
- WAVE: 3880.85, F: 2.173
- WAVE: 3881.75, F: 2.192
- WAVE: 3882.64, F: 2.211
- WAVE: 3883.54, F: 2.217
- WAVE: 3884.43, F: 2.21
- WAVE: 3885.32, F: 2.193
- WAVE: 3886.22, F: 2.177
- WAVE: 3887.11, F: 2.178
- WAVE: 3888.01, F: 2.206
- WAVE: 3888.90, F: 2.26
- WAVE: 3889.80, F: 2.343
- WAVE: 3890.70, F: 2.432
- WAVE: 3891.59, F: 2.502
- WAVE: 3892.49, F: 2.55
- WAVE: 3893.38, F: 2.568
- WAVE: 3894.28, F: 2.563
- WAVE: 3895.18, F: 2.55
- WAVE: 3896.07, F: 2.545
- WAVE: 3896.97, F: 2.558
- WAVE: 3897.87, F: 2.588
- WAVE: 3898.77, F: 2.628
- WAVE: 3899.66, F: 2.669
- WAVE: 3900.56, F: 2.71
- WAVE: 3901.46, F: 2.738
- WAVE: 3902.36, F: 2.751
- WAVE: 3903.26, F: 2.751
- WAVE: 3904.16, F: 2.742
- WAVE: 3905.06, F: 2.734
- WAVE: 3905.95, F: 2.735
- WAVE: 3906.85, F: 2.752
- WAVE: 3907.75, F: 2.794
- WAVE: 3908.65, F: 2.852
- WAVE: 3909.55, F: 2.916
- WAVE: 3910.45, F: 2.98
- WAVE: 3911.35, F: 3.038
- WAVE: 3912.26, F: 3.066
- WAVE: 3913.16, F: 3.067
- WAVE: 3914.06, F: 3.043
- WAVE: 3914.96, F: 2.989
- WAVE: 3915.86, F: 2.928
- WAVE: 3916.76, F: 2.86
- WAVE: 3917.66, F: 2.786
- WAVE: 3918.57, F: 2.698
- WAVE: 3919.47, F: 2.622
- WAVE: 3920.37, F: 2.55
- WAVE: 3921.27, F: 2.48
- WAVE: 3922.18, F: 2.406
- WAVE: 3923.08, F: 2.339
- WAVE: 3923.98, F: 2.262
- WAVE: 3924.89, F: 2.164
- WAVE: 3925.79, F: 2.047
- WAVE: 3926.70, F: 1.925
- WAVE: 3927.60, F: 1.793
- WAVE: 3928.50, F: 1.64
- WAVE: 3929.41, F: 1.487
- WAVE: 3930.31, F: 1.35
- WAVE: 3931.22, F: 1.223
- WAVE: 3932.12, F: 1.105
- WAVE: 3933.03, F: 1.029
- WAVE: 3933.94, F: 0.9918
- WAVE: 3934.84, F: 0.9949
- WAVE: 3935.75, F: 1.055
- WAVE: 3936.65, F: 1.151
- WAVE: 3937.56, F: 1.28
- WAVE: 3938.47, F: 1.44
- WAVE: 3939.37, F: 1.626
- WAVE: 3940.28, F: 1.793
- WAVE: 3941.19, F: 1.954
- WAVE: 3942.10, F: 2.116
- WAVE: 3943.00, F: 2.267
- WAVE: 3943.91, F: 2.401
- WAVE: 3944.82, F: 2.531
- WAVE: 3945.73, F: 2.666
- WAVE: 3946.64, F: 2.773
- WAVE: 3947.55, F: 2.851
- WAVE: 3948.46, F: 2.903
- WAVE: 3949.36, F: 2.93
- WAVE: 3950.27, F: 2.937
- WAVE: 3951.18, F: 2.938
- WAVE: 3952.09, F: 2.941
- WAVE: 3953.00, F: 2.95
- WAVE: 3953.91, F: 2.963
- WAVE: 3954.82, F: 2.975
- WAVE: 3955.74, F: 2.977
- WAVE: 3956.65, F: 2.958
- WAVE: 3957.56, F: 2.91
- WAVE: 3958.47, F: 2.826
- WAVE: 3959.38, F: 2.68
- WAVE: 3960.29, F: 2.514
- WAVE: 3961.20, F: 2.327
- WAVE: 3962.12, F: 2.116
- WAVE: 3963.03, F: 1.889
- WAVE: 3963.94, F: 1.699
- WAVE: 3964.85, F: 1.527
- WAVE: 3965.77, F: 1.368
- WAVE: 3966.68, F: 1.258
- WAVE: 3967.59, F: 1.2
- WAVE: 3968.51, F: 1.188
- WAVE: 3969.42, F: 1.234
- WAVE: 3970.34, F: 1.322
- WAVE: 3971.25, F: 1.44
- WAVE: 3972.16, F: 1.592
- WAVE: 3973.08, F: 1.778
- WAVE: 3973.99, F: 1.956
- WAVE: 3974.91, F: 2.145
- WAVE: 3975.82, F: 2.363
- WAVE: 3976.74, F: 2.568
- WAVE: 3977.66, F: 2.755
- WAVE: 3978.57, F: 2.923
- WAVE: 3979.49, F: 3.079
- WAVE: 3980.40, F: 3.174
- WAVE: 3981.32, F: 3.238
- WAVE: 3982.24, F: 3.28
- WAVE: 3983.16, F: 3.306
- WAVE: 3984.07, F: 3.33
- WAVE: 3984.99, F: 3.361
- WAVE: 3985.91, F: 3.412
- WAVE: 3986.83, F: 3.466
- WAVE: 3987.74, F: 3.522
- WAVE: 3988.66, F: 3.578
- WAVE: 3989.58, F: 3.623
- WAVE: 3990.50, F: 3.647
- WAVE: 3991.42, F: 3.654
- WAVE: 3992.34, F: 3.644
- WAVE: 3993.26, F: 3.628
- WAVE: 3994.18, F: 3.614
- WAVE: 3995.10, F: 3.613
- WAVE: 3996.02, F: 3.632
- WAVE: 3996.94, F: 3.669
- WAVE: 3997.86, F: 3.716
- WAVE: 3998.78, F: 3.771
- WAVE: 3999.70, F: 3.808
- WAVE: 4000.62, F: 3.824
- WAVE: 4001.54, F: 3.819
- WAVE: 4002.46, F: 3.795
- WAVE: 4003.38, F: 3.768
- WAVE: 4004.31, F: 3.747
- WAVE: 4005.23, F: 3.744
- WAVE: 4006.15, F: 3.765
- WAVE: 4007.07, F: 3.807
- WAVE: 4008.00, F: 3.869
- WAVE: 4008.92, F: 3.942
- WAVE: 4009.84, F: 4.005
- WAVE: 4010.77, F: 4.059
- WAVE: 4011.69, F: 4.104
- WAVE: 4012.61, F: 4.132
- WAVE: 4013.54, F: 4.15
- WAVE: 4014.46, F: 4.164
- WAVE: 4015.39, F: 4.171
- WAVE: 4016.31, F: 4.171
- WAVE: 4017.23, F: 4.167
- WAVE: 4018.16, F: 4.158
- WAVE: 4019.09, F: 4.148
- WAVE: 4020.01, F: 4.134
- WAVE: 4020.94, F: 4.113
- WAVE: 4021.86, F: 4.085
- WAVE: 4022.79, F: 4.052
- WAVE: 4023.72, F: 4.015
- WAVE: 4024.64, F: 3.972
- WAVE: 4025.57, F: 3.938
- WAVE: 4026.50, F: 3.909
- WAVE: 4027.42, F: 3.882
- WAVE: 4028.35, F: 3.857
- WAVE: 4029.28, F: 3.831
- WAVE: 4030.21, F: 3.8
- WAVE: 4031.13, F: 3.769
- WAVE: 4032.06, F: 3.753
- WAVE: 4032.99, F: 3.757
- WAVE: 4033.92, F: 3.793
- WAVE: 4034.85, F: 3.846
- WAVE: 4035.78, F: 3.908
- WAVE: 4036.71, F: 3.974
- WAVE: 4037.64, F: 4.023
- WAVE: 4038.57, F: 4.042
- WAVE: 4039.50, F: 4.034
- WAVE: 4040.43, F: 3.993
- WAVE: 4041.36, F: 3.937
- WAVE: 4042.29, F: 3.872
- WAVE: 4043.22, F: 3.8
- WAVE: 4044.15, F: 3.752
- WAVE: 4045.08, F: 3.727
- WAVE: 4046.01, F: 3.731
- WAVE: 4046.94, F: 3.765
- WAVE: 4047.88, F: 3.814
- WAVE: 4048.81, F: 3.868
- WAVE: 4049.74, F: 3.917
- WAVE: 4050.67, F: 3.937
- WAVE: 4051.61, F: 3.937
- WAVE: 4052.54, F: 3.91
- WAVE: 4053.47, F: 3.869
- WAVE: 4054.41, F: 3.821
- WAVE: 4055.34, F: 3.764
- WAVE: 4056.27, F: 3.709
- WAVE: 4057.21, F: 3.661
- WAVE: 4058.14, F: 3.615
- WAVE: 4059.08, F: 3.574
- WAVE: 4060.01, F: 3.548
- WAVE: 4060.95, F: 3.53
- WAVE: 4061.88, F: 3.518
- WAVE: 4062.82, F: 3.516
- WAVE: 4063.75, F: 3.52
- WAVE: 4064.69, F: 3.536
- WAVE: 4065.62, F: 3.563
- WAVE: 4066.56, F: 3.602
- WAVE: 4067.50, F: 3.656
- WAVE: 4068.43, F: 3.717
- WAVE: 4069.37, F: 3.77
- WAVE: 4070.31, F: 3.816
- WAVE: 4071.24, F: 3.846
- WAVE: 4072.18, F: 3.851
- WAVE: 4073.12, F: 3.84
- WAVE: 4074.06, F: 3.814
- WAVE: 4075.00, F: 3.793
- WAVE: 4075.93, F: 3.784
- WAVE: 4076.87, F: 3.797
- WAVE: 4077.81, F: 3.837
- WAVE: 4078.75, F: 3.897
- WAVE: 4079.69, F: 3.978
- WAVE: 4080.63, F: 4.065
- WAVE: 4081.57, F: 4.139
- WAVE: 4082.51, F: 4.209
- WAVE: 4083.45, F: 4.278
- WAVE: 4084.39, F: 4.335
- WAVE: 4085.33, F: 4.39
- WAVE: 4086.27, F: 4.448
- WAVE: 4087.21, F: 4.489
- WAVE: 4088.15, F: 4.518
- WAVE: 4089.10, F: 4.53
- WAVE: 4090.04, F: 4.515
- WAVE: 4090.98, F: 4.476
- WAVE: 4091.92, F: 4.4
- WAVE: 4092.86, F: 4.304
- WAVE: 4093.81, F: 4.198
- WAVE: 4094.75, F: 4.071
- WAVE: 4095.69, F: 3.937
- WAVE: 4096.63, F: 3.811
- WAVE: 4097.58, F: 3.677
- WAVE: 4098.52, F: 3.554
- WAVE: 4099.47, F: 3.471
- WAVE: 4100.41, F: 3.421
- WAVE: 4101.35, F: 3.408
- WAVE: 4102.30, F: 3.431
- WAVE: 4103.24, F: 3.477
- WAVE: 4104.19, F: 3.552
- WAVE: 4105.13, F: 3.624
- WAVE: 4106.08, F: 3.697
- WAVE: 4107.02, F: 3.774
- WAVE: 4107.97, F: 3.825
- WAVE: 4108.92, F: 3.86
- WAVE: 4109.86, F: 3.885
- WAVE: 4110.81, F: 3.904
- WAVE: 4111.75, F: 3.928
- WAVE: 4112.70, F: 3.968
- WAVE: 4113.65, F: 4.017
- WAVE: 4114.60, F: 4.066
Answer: 1.88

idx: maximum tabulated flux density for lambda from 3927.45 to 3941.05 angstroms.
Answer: 1.793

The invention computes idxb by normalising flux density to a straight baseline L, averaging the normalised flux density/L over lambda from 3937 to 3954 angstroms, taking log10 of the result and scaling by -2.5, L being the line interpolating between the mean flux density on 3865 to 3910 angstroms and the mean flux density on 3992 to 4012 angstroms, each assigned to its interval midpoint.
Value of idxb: 0.28 mag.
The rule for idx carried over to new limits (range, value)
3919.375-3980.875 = 3.174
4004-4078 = 4.171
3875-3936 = 3.067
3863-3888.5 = 2.3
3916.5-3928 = 2.86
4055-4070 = 3.77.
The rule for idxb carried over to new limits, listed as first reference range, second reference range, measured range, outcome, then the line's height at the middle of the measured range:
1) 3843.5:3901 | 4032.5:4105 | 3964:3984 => 0.39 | 3.06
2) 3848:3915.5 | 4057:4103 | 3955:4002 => 0.12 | 3.1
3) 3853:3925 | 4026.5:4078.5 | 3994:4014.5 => -0.14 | 3.38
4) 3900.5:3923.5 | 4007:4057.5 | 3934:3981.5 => 0.41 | 3.22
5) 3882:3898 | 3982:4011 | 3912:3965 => 0.29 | 2.96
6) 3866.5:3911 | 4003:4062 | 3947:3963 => 0.12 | 3.1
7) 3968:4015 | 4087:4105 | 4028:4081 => -0.03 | 3.68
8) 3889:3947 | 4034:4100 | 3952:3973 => 0.30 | 2.78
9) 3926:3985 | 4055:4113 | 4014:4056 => -0.22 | 3.22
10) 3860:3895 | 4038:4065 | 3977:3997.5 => -0.07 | 3.19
